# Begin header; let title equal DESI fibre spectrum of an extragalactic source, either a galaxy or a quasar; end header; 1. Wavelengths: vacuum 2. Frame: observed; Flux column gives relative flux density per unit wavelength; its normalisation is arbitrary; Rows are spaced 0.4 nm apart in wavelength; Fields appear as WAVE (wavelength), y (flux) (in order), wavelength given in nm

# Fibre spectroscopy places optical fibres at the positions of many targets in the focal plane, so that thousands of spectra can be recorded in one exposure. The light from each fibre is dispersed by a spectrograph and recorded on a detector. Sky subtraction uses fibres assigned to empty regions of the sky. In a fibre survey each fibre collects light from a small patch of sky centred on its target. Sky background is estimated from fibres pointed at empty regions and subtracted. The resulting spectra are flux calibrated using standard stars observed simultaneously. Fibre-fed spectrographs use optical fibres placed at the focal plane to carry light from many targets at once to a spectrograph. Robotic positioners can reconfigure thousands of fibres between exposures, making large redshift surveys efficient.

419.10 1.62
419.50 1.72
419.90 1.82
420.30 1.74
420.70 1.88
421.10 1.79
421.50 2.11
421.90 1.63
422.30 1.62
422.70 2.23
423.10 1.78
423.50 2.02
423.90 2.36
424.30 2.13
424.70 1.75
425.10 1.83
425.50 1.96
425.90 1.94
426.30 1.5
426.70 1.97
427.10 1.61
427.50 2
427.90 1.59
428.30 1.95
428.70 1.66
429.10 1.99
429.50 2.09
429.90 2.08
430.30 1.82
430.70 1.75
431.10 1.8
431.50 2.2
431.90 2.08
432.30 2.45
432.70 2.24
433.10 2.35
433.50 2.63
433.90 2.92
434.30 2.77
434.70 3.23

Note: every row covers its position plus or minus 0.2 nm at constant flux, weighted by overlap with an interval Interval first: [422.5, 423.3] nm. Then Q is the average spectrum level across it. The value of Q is 2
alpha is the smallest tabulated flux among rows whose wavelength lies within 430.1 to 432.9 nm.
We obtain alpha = 1.75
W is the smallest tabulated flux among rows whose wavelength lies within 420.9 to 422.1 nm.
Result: 1.63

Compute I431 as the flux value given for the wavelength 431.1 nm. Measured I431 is 1.8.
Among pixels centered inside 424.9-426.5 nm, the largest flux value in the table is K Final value 1.96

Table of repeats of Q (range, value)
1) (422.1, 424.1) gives 2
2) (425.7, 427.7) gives 1.8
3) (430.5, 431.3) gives 1.77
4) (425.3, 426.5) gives 1.8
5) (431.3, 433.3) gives 2.26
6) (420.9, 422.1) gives 1.84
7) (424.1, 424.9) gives 1.94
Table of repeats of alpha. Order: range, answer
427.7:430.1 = 1.59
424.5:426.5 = 1.5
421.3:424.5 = 1.62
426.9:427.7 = 1.61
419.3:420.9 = 1.72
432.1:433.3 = 2.24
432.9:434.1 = 2.35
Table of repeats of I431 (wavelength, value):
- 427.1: 1.61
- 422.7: 2.23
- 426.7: 1.97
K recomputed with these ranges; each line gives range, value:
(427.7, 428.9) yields 1.95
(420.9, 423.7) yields 2.23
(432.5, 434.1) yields 2.92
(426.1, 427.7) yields 2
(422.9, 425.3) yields 2.36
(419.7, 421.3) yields 1.88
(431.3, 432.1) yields 2.2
